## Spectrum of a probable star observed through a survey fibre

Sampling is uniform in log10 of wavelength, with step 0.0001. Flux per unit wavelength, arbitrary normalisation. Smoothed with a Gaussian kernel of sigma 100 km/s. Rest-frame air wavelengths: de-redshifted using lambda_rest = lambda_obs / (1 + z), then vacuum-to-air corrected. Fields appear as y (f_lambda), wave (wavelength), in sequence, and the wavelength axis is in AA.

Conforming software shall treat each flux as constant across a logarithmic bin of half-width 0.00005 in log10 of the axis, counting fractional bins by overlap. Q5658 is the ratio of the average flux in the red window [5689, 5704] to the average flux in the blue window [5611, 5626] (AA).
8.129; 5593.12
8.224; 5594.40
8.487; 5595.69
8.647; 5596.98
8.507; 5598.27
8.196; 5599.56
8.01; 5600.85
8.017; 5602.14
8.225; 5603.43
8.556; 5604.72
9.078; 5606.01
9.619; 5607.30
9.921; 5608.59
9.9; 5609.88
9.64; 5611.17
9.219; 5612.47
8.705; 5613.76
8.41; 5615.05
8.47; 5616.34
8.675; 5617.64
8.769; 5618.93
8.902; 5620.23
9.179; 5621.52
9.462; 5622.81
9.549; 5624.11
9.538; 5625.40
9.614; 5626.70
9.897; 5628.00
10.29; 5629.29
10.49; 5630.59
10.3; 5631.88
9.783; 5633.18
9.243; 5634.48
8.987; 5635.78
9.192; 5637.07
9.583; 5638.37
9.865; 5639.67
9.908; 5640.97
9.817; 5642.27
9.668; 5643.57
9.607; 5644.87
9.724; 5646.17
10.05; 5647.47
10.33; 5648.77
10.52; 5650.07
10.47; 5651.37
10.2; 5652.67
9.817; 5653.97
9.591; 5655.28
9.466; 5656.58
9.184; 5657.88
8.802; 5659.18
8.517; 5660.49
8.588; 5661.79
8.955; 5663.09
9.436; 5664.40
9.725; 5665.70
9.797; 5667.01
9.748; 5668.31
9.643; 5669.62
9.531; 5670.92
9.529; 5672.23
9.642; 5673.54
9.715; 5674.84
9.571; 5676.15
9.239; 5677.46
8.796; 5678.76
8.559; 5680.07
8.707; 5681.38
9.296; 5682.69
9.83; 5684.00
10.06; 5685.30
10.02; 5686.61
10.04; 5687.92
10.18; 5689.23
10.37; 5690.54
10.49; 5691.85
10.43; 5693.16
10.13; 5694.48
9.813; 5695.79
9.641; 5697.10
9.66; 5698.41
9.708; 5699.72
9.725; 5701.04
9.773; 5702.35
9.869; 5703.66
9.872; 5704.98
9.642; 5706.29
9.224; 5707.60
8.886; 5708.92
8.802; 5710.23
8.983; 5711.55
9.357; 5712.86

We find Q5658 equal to 1.11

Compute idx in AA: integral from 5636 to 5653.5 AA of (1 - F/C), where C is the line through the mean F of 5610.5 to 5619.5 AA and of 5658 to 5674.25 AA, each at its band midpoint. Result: -1.5 AA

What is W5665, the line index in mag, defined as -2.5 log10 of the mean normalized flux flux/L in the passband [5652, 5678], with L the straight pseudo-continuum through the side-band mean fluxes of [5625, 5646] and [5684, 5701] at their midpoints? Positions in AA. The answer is 0.05 mag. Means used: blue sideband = 9.74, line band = 9.43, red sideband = 10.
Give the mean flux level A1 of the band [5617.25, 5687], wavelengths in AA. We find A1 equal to 9.55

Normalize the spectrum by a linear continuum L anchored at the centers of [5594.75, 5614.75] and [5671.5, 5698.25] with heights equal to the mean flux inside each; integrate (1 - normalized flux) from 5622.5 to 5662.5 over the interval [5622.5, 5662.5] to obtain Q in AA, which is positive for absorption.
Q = -1.9 AA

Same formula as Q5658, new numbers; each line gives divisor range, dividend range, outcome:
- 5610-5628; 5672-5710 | 1.06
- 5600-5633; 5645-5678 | 1.04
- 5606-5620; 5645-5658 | 1.09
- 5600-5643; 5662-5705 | 1.04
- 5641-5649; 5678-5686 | 0.94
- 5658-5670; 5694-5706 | 1.06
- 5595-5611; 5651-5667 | 1.07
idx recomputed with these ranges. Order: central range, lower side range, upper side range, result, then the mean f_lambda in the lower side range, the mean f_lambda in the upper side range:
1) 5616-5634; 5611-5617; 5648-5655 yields -0.53 AA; 8.82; 10.2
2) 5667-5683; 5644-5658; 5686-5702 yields 1.00 AA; 9.93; 10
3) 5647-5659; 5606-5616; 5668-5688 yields -0.64 AA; 9.31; 9.48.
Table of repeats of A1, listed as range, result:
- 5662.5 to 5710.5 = 9.63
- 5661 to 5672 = 9.42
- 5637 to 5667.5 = 9.62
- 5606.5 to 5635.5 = 9.43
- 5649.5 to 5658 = 9.93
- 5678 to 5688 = 9.38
